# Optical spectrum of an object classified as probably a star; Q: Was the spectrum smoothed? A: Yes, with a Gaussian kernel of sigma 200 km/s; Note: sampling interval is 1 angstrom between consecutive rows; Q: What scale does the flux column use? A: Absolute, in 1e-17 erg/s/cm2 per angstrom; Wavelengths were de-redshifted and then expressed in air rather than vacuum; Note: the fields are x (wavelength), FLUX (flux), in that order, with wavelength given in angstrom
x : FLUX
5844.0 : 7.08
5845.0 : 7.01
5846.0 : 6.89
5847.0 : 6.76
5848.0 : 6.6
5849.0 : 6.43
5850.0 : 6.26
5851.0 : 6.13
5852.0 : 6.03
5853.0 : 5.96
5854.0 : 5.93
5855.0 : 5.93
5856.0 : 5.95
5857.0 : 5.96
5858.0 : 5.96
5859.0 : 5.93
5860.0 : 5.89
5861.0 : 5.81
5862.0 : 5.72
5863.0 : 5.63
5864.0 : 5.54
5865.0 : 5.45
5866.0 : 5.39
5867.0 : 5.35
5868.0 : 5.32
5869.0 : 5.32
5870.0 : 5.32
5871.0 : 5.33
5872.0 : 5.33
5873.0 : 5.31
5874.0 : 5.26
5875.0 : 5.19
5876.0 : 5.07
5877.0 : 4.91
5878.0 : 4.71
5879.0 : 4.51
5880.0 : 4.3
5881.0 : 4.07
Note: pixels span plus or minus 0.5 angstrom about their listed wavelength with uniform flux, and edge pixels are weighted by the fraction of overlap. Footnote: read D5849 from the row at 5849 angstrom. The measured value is 6.43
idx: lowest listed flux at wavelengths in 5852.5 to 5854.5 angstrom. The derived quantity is 5.93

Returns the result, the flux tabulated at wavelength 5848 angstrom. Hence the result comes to 6.6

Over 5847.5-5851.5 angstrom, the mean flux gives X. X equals 6.36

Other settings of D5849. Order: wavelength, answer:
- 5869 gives 5.32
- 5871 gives 5.33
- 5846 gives 6.89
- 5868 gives 5.32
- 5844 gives 7.08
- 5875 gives 5.19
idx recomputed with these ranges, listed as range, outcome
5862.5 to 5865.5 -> 5.45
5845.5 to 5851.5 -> 6.13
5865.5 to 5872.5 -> 5.32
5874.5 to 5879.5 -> 4.51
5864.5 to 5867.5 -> 5.35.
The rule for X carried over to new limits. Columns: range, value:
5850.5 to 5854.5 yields 6.01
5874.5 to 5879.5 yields 4.88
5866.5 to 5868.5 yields 5.33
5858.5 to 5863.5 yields 5.8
